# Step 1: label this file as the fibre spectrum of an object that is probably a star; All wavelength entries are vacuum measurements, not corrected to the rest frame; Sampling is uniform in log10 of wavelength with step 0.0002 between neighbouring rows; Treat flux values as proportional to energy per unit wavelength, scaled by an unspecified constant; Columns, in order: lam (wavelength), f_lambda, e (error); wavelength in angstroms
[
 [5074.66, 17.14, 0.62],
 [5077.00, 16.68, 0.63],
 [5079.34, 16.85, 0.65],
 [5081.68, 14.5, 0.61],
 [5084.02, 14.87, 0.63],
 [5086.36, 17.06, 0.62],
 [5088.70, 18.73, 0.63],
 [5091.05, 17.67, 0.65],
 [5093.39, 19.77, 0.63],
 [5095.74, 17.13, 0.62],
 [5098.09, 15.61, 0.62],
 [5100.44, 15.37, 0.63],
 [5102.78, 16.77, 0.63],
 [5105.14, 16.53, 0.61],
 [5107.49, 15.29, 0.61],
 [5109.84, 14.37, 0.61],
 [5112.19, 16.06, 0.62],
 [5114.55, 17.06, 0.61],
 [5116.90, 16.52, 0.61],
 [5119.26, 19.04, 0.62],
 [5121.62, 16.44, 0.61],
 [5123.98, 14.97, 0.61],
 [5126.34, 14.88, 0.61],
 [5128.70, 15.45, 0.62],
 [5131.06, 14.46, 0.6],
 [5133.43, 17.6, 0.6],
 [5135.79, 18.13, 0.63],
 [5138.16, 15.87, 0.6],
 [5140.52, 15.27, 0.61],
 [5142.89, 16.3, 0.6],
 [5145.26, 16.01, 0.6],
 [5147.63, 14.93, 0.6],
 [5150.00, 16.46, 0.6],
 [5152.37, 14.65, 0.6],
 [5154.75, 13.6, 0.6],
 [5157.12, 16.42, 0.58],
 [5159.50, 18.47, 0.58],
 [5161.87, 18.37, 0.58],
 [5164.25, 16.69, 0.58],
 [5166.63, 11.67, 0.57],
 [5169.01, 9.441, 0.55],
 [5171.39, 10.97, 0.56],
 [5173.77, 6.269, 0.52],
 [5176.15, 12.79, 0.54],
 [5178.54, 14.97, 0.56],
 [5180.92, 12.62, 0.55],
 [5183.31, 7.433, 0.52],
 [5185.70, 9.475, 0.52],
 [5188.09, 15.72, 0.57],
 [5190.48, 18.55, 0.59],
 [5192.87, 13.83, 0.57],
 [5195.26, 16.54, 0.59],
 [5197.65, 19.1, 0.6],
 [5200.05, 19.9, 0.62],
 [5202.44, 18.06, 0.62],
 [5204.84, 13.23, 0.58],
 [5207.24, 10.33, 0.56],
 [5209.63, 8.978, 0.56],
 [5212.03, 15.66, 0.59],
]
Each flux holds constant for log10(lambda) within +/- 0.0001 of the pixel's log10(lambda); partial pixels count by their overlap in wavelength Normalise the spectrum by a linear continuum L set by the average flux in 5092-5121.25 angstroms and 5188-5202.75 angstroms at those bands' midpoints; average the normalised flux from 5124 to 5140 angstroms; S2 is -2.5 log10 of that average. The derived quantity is 0.06 mag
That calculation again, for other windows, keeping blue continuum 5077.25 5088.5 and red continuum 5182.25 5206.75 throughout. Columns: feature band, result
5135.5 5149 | -0.03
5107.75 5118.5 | -0.01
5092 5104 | -0.06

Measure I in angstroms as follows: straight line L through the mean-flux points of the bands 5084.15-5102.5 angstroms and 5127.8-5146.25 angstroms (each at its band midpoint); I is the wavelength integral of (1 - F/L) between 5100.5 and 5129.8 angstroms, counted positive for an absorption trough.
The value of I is 1.00 angstroms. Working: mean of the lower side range 17.2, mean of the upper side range 16.1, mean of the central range 16.1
